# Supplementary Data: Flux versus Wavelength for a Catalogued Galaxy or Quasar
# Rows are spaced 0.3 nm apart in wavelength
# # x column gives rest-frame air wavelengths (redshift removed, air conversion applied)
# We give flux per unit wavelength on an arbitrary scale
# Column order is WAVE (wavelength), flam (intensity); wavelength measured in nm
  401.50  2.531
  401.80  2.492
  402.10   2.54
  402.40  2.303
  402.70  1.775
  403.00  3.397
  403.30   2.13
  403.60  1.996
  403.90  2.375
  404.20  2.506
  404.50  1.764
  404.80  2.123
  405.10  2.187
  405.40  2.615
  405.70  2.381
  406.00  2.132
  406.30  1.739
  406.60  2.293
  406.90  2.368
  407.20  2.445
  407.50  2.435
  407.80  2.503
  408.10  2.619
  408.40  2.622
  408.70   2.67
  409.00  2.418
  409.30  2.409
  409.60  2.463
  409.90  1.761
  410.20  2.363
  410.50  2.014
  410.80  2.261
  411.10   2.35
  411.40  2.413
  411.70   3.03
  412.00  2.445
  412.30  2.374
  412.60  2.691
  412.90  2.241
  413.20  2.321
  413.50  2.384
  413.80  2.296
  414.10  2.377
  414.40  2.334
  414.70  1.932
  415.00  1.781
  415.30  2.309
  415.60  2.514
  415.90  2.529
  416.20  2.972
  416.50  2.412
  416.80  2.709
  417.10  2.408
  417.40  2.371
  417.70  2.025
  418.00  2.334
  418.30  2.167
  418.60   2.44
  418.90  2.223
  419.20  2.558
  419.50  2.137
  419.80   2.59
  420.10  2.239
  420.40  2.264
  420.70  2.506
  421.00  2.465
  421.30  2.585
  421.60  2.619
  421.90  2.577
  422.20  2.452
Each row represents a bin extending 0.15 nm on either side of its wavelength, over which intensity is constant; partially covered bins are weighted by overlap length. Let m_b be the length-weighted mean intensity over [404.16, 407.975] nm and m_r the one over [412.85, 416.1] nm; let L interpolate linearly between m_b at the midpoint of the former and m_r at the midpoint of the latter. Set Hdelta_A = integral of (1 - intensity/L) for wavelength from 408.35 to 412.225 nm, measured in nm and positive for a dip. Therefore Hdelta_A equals -0.20 nm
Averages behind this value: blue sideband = 2.26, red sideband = 2.29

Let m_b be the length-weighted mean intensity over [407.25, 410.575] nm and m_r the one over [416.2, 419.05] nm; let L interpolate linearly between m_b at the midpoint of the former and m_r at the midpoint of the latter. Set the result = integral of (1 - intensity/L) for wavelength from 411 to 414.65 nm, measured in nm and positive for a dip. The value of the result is -0.06 nm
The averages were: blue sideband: 2.4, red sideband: 2.38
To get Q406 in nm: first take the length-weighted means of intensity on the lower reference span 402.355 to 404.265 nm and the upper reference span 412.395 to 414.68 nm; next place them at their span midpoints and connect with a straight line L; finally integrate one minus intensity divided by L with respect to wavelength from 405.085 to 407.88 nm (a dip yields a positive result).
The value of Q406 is 0.048 nm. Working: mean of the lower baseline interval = 2.35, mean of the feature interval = 2.31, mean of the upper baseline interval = 2.35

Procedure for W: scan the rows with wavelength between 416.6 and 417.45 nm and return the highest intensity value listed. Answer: 2.709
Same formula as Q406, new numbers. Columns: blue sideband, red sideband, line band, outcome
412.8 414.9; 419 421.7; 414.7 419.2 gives -0.041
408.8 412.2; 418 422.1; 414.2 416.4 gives 0.042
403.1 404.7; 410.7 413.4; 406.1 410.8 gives 0.009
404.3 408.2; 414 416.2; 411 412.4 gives -0.149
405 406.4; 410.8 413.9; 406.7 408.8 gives -0.199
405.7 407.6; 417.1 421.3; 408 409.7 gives -0.206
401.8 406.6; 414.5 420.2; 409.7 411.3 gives 0.099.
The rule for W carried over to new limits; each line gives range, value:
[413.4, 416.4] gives 2.972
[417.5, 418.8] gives 2.44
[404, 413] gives 3.03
